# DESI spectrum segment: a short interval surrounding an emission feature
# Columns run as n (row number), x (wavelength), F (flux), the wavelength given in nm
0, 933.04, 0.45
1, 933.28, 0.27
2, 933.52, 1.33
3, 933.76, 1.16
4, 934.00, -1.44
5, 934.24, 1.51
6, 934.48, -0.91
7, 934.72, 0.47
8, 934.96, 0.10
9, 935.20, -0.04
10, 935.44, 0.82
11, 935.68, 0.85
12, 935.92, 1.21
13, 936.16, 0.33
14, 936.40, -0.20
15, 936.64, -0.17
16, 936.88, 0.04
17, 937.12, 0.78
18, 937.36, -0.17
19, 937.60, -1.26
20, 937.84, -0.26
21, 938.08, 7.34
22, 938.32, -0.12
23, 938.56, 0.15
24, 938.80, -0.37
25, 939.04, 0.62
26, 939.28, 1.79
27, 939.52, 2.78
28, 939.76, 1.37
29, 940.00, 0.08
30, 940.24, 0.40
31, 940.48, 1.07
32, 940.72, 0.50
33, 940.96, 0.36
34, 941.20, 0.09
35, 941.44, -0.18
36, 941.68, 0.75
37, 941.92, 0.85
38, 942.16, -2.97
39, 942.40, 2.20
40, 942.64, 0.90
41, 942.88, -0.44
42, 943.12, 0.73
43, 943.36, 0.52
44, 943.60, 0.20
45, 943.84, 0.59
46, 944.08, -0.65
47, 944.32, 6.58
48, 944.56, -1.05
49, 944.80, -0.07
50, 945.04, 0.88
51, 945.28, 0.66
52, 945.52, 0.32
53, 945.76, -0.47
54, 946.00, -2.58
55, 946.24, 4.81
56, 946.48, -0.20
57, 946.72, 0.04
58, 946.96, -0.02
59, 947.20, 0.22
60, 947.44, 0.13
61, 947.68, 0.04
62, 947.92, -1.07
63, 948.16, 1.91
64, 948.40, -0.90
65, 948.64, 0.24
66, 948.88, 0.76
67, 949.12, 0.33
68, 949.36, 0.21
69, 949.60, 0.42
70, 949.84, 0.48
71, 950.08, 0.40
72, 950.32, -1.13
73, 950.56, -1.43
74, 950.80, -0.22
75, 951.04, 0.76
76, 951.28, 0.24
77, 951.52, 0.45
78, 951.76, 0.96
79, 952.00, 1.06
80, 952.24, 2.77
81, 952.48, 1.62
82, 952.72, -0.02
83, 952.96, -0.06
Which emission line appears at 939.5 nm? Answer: H-beta 4861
